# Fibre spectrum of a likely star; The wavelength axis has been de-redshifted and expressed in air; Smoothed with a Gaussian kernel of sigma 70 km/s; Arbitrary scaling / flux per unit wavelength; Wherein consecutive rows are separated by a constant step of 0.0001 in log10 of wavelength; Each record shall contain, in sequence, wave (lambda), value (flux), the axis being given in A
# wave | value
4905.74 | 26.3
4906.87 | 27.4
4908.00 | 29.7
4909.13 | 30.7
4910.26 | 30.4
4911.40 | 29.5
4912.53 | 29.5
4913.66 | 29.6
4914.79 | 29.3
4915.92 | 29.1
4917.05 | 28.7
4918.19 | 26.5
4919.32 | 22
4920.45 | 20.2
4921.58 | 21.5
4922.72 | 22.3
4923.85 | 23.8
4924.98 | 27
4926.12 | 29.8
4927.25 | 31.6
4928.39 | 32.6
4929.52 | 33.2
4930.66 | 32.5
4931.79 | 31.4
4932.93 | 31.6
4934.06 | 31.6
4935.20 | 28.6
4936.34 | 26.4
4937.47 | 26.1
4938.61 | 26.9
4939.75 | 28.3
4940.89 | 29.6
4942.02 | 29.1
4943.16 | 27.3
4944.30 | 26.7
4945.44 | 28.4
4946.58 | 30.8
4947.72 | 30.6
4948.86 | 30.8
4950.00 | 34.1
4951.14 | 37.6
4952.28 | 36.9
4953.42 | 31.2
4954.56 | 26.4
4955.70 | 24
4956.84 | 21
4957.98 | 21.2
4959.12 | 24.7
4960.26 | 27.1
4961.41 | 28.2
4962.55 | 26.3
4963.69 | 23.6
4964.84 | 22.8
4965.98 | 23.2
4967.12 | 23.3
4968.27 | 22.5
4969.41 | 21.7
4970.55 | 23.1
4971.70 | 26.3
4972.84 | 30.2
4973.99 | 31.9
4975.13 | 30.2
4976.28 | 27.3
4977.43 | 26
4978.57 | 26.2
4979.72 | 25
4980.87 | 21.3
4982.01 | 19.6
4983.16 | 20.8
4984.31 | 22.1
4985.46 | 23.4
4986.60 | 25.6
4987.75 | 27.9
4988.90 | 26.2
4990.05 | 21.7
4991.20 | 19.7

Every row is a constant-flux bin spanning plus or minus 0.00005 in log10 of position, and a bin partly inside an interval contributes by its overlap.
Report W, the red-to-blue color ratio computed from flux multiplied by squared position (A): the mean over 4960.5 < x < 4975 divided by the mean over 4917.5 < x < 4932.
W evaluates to 1.0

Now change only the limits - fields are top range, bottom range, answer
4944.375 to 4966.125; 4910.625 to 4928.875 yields 1.05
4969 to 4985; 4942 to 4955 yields 0.82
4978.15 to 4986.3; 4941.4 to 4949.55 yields 0.79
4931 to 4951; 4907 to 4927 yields 1.10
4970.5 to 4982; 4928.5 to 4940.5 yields 0.91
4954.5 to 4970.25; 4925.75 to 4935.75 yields 0.77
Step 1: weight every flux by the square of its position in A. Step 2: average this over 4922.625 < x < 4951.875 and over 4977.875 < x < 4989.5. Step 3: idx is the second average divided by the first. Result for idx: 0.8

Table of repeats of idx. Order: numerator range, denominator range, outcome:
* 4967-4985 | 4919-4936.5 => 0.91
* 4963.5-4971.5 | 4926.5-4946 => 0.79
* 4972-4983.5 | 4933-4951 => 0.90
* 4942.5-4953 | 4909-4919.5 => 1.11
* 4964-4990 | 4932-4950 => 0.86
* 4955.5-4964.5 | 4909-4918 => 0.85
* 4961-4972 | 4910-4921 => 0.89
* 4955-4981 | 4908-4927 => 0.95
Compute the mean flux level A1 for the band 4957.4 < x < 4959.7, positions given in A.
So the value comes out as 23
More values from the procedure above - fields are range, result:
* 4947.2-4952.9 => 34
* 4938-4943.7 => 28.2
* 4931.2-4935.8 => 30.8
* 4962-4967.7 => 23.8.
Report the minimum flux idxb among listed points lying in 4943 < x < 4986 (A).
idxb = 19.6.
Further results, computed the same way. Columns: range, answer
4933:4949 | 26.1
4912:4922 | 20.2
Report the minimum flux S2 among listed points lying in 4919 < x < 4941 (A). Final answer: 20.2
